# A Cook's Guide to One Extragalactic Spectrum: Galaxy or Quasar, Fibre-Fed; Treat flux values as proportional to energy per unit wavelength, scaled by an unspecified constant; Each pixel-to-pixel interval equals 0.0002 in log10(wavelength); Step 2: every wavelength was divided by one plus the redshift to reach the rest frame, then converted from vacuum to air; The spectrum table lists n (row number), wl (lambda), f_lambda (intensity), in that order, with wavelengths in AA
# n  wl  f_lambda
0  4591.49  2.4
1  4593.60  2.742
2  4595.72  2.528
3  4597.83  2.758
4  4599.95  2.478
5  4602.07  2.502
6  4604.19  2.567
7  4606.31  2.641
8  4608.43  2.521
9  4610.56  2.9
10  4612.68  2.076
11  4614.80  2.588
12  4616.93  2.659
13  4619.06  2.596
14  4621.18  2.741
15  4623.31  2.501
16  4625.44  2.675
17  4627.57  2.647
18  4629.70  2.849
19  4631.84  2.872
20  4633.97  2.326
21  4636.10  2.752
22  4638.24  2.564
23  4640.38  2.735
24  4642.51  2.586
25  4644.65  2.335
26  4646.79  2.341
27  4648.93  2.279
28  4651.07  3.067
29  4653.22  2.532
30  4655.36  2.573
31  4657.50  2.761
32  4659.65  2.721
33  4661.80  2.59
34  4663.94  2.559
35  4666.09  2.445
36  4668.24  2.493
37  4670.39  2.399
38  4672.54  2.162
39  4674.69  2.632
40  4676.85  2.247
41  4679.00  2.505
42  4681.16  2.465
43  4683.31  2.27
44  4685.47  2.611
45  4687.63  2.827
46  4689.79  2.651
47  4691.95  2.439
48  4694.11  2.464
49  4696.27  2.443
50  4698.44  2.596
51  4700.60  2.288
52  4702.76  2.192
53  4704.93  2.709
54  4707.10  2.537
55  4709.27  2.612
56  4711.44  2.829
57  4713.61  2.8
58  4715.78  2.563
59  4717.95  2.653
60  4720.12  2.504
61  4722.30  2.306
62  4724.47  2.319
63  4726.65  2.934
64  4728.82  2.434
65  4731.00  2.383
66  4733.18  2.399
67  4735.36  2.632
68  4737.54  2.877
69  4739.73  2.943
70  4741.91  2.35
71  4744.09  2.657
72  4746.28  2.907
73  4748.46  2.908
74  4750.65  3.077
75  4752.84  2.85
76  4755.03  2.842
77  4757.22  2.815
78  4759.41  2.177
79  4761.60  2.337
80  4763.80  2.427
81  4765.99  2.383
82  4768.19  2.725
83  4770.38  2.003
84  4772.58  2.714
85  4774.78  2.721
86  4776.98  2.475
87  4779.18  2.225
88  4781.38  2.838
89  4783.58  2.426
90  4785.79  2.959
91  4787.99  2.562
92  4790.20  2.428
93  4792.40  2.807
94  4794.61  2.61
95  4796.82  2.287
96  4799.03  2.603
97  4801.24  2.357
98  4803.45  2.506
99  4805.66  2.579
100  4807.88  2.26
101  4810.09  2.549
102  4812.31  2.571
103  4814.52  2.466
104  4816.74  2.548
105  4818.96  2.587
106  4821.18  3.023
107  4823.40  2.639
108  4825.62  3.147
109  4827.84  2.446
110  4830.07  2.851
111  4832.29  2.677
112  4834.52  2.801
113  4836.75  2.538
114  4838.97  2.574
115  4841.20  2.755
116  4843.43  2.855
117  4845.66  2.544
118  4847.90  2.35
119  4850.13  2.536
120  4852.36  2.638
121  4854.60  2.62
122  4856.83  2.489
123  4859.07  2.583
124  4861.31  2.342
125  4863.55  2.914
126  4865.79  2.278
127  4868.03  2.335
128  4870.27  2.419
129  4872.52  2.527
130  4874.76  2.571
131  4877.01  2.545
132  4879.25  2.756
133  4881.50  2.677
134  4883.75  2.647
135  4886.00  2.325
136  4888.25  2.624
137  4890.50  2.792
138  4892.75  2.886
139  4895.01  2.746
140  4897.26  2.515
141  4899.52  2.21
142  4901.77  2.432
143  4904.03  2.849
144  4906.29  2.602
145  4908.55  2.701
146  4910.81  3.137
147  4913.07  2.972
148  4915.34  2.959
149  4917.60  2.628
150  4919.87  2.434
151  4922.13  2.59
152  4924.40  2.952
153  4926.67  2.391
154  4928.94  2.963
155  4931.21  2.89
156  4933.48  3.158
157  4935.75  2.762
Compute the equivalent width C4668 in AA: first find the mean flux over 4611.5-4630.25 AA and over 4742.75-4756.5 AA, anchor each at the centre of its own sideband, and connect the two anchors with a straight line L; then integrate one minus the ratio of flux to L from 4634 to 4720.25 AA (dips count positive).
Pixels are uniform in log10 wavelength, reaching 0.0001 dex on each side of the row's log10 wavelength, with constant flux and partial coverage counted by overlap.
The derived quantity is 5.30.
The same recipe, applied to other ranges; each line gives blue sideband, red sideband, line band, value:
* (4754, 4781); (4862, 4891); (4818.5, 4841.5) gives -1.8 AA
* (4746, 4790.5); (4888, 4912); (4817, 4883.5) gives 0.9 AA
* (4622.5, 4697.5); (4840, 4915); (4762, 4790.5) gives 0.6 AA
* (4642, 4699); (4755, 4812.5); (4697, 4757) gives -2.8 AA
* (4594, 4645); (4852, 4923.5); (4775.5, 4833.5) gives 0.4 AA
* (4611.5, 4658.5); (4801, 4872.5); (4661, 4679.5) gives 1.1 AA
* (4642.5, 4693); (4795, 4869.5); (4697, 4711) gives 0.2 AA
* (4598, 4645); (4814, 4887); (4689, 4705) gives 0.9 AA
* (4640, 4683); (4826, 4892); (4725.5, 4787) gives -1.7 AA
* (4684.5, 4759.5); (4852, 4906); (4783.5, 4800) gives 0.0 AA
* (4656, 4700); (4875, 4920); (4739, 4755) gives -1.6 AA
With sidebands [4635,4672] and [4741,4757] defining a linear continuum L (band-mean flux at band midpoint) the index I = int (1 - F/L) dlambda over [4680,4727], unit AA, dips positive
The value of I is 2.6 AA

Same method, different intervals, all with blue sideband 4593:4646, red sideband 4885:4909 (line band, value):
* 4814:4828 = -0.6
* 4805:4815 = 0.5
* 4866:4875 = 0.6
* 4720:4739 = 0.5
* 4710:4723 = -0.1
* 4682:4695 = 0.3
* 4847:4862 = 0.5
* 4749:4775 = 0.1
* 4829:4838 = -0.4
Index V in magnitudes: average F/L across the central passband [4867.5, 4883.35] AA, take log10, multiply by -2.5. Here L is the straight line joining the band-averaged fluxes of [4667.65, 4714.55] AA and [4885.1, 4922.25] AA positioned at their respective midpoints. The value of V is 0.04 mag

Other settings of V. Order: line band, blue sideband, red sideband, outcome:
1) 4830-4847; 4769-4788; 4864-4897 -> -0.05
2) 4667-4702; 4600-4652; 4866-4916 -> 0.06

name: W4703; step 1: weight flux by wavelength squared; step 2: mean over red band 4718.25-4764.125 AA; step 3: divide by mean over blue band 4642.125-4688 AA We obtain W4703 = 1.1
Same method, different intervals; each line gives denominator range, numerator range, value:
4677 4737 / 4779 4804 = 1.05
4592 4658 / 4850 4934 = 1.14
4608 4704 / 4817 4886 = 1.12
